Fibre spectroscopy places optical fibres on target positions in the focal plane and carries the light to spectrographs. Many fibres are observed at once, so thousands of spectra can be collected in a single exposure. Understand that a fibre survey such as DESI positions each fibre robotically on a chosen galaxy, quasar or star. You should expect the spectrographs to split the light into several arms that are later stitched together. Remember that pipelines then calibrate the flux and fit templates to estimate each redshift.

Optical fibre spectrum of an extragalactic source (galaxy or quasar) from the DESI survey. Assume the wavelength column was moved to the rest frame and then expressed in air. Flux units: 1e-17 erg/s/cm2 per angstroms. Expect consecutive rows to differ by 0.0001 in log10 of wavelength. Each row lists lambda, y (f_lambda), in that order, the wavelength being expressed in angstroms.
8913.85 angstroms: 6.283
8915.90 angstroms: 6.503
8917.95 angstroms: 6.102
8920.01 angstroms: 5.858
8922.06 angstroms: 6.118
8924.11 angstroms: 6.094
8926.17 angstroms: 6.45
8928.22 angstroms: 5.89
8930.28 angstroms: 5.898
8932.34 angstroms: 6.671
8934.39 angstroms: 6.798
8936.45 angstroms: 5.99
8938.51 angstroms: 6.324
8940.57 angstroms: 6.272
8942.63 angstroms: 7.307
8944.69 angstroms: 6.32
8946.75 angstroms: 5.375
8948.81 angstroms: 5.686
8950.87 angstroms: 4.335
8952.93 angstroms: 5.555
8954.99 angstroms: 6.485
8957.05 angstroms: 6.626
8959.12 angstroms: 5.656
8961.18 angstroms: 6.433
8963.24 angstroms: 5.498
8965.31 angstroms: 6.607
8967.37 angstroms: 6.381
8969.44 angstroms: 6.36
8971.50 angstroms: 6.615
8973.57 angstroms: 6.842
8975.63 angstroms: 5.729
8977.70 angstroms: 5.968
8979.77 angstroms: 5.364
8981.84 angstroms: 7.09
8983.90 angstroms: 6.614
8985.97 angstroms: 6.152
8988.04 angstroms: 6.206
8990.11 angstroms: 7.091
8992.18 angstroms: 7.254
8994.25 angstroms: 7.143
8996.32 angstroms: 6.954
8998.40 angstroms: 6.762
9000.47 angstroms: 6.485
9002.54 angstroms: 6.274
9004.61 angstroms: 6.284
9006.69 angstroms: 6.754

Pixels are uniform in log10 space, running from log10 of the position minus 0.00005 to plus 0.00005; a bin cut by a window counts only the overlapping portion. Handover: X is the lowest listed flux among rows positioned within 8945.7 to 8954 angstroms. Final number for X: 4.335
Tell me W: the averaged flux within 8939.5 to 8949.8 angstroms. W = 6.19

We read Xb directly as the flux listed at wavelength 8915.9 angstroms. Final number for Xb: 6.503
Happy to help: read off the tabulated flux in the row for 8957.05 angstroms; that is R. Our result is 6.626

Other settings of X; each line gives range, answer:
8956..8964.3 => 5.498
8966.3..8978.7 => 5.729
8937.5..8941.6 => 6.272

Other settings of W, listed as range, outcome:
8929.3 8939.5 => 6.34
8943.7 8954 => 5.46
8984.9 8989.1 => 6.19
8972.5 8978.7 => 6.18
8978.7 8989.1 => 6.29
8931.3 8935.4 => 6.74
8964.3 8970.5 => 6.45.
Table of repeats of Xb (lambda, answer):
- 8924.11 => 6.094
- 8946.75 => 5.375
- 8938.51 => 6.324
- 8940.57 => 6.272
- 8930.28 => 5.898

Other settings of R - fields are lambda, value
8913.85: 6.283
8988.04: 6.206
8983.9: 6.614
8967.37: 6.381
